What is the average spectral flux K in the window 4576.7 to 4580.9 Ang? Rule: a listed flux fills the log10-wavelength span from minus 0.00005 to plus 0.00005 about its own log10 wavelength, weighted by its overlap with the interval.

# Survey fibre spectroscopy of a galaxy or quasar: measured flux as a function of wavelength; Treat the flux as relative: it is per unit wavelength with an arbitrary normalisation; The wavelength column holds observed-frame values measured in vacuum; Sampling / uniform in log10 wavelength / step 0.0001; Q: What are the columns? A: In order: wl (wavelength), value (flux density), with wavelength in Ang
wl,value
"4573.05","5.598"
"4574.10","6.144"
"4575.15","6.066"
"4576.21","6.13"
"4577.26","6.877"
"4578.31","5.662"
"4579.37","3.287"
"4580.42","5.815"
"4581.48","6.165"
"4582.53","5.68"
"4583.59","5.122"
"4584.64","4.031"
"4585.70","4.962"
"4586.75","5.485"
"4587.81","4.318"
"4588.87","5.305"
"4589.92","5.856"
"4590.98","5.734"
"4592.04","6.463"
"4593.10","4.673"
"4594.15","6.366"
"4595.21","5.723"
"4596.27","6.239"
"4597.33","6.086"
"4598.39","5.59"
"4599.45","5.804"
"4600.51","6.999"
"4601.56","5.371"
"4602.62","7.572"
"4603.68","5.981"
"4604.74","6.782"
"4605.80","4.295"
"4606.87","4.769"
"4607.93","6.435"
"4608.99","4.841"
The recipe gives 5.42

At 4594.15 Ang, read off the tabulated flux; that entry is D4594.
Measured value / 6.366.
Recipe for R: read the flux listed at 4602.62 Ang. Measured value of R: 7.572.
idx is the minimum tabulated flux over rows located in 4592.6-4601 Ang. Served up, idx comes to 4.673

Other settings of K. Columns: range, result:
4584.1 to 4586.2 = 4.5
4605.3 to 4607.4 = 4.52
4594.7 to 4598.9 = 5.91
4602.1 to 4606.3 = 6.17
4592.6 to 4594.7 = 5.55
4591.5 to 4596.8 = 5.89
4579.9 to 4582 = 5.98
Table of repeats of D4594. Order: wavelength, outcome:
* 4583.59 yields 5.122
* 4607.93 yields 6.435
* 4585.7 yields 4.962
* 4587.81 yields 4.318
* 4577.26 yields 6.877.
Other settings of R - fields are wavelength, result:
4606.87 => 4.769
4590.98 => 5.734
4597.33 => 6.086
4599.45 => 5.804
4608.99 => 4.841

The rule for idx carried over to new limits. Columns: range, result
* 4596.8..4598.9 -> 5.59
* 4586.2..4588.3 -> 4.318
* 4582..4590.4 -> 4.031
